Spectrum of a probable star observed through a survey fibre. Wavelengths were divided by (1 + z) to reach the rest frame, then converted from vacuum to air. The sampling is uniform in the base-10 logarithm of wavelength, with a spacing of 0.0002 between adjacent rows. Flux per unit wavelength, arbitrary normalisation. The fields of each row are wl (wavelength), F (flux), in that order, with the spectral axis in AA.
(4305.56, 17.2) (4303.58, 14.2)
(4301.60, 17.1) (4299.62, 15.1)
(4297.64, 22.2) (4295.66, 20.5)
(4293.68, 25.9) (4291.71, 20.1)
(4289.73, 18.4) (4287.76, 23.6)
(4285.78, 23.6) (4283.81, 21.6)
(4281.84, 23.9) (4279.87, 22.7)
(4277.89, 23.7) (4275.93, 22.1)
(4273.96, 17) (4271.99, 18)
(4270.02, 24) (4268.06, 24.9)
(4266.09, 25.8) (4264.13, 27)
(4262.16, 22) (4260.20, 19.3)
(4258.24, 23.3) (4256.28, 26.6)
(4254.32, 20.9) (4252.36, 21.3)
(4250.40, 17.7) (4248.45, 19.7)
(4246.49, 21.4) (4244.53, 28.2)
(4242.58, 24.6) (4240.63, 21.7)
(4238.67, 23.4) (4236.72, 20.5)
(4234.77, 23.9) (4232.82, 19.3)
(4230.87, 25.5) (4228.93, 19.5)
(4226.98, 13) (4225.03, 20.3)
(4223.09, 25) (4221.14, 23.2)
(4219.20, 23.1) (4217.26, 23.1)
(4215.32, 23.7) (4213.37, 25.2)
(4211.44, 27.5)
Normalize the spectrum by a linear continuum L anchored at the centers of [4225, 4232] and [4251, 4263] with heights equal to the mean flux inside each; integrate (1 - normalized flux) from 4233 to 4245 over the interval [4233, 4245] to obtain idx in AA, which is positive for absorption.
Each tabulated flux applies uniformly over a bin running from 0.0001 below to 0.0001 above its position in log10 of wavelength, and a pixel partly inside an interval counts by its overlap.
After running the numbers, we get -1.6 AA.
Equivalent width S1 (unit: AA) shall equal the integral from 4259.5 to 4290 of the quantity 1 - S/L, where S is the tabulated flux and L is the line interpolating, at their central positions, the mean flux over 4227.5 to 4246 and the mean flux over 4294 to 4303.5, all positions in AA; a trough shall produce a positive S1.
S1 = -3.3 AA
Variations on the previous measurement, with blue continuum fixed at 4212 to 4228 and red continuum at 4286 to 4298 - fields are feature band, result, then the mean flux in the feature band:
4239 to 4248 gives -0.6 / 23.7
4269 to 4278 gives 0.5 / 20.7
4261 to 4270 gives -1.1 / 24.7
